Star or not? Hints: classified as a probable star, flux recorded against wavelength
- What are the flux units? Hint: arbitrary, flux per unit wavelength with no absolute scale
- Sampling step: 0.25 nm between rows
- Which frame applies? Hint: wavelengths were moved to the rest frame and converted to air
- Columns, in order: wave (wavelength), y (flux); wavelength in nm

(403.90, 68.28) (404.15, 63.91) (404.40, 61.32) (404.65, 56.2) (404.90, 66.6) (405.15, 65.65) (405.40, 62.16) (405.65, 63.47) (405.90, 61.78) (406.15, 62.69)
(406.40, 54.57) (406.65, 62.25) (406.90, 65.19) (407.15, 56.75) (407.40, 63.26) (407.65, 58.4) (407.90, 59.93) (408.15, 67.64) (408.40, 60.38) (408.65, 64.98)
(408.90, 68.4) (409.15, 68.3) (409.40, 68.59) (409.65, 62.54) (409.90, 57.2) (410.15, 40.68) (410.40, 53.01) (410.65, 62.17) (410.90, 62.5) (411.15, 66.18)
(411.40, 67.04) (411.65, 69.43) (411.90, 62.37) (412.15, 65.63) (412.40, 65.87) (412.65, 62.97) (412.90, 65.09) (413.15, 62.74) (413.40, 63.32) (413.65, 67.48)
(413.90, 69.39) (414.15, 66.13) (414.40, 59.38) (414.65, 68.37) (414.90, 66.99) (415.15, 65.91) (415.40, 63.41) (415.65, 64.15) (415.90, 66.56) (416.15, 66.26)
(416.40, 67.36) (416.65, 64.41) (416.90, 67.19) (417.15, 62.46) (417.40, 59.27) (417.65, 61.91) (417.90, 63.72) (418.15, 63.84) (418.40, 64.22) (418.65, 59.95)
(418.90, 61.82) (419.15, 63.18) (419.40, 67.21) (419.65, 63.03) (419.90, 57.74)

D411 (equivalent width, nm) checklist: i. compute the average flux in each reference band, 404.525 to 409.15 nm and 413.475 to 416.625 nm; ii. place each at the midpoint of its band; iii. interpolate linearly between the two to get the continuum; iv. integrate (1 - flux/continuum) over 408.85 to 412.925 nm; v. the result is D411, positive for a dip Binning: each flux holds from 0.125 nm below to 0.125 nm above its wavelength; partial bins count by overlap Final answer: 0.092 nm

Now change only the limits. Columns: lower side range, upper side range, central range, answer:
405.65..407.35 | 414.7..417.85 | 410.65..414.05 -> -0.11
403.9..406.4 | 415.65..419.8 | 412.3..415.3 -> -0.09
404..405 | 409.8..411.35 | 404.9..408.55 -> -0.09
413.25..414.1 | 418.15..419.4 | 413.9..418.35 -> 0.01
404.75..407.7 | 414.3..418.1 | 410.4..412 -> -0.02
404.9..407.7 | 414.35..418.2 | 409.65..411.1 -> 0.15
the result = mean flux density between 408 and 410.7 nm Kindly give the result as 61.2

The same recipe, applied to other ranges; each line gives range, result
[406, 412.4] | 62.1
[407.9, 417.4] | 64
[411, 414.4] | 65.4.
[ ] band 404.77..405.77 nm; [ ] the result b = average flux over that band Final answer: 64.4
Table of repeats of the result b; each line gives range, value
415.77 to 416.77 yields 66.1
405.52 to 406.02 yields 62.6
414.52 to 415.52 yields 66.1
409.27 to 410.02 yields 62.9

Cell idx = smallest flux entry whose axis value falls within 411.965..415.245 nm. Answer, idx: 59.38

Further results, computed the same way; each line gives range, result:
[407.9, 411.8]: 40.68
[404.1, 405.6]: 56.2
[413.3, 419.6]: 59.27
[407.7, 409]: 59.93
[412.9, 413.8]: 62.74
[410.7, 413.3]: 62.37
